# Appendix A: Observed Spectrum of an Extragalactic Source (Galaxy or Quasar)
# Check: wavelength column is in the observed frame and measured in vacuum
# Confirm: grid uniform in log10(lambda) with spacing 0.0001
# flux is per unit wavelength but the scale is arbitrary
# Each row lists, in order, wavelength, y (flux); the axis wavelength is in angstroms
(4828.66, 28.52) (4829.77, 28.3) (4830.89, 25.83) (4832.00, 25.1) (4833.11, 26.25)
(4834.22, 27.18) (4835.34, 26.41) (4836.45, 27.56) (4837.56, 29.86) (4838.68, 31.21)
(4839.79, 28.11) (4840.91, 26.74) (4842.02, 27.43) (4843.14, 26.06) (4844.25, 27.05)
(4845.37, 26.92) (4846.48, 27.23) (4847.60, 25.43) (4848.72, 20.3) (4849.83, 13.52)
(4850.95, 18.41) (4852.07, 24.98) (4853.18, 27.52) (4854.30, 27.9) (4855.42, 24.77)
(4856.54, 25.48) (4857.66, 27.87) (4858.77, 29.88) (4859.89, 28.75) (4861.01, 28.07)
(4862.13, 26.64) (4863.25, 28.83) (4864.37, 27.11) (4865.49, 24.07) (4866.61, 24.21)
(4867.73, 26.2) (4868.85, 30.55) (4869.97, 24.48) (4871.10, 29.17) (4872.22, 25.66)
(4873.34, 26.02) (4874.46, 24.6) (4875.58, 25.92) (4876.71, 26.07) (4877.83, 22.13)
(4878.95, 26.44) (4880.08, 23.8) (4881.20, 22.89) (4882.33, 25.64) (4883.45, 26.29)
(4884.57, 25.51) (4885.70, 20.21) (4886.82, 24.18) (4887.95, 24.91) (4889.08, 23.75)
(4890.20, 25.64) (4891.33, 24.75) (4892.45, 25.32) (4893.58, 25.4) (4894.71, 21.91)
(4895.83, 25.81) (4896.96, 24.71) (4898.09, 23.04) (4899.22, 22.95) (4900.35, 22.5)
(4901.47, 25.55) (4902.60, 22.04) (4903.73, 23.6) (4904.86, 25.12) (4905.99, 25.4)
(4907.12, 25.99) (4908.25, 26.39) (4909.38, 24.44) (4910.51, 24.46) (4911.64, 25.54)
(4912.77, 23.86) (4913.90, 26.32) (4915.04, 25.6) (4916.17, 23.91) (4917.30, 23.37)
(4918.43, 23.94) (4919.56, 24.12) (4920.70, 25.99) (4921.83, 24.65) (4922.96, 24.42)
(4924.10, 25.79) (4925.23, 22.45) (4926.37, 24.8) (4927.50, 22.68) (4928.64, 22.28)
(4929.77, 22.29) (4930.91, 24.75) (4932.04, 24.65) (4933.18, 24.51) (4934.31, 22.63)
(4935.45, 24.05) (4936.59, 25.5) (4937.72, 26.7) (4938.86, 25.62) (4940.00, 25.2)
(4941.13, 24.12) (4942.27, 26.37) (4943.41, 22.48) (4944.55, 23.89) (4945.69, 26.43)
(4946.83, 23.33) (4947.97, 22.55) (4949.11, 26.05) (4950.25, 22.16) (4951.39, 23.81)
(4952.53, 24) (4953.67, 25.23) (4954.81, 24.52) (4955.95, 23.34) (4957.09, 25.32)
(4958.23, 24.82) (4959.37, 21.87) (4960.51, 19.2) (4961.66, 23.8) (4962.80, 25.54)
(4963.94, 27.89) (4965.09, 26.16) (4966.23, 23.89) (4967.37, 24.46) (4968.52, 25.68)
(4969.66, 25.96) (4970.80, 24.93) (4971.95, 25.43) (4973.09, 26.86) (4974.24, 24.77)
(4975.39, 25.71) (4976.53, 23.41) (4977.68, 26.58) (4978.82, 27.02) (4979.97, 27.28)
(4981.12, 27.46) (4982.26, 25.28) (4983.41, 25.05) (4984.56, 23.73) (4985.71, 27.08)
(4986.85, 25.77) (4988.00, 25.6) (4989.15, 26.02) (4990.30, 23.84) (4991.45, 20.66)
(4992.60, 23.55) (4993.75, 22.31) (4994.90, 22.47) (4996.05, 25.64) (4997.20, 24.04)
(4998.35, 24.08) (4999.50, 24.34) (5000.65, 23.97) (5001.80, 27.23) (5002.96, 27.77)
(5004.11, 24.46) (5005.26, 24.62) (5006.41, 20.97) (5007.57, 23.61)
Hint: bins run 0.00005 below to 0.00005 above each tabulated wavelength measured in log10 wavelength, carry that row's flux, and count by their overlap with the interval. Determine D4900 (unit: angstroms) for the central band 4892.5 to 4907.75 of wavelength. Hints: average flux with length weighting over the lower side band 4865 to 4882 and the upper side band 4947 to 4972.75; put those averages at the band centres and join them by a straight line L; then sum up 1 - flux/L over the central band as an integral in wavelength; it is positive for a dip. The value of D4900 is 0.6 angstroms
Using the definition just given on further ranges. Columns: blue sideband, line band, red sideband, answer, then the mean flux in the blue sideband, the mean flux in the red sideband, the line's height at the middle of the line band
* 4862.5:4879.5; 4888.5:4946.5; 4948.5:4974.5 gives 2.0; 26.1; 24.6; 25.3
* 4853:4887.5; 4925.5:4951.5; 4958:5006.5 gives 1.1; 26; 24.9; 25.3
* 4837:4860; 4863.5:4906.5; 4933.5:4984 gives 1.2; 25.9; 24.8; 25.6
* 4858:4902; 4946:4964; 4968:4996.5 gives 0.9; 25.4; 25.1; 25.2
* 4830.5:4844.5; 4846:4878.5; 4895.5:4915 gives 0.9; 27.3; 24.6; 26.3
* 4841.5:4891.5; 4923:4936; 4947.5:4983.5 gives 0.7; 25.4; 24.9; 25.1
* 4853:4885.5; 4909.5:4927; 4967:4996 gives 0.8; 26.2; 25.1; 25.7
